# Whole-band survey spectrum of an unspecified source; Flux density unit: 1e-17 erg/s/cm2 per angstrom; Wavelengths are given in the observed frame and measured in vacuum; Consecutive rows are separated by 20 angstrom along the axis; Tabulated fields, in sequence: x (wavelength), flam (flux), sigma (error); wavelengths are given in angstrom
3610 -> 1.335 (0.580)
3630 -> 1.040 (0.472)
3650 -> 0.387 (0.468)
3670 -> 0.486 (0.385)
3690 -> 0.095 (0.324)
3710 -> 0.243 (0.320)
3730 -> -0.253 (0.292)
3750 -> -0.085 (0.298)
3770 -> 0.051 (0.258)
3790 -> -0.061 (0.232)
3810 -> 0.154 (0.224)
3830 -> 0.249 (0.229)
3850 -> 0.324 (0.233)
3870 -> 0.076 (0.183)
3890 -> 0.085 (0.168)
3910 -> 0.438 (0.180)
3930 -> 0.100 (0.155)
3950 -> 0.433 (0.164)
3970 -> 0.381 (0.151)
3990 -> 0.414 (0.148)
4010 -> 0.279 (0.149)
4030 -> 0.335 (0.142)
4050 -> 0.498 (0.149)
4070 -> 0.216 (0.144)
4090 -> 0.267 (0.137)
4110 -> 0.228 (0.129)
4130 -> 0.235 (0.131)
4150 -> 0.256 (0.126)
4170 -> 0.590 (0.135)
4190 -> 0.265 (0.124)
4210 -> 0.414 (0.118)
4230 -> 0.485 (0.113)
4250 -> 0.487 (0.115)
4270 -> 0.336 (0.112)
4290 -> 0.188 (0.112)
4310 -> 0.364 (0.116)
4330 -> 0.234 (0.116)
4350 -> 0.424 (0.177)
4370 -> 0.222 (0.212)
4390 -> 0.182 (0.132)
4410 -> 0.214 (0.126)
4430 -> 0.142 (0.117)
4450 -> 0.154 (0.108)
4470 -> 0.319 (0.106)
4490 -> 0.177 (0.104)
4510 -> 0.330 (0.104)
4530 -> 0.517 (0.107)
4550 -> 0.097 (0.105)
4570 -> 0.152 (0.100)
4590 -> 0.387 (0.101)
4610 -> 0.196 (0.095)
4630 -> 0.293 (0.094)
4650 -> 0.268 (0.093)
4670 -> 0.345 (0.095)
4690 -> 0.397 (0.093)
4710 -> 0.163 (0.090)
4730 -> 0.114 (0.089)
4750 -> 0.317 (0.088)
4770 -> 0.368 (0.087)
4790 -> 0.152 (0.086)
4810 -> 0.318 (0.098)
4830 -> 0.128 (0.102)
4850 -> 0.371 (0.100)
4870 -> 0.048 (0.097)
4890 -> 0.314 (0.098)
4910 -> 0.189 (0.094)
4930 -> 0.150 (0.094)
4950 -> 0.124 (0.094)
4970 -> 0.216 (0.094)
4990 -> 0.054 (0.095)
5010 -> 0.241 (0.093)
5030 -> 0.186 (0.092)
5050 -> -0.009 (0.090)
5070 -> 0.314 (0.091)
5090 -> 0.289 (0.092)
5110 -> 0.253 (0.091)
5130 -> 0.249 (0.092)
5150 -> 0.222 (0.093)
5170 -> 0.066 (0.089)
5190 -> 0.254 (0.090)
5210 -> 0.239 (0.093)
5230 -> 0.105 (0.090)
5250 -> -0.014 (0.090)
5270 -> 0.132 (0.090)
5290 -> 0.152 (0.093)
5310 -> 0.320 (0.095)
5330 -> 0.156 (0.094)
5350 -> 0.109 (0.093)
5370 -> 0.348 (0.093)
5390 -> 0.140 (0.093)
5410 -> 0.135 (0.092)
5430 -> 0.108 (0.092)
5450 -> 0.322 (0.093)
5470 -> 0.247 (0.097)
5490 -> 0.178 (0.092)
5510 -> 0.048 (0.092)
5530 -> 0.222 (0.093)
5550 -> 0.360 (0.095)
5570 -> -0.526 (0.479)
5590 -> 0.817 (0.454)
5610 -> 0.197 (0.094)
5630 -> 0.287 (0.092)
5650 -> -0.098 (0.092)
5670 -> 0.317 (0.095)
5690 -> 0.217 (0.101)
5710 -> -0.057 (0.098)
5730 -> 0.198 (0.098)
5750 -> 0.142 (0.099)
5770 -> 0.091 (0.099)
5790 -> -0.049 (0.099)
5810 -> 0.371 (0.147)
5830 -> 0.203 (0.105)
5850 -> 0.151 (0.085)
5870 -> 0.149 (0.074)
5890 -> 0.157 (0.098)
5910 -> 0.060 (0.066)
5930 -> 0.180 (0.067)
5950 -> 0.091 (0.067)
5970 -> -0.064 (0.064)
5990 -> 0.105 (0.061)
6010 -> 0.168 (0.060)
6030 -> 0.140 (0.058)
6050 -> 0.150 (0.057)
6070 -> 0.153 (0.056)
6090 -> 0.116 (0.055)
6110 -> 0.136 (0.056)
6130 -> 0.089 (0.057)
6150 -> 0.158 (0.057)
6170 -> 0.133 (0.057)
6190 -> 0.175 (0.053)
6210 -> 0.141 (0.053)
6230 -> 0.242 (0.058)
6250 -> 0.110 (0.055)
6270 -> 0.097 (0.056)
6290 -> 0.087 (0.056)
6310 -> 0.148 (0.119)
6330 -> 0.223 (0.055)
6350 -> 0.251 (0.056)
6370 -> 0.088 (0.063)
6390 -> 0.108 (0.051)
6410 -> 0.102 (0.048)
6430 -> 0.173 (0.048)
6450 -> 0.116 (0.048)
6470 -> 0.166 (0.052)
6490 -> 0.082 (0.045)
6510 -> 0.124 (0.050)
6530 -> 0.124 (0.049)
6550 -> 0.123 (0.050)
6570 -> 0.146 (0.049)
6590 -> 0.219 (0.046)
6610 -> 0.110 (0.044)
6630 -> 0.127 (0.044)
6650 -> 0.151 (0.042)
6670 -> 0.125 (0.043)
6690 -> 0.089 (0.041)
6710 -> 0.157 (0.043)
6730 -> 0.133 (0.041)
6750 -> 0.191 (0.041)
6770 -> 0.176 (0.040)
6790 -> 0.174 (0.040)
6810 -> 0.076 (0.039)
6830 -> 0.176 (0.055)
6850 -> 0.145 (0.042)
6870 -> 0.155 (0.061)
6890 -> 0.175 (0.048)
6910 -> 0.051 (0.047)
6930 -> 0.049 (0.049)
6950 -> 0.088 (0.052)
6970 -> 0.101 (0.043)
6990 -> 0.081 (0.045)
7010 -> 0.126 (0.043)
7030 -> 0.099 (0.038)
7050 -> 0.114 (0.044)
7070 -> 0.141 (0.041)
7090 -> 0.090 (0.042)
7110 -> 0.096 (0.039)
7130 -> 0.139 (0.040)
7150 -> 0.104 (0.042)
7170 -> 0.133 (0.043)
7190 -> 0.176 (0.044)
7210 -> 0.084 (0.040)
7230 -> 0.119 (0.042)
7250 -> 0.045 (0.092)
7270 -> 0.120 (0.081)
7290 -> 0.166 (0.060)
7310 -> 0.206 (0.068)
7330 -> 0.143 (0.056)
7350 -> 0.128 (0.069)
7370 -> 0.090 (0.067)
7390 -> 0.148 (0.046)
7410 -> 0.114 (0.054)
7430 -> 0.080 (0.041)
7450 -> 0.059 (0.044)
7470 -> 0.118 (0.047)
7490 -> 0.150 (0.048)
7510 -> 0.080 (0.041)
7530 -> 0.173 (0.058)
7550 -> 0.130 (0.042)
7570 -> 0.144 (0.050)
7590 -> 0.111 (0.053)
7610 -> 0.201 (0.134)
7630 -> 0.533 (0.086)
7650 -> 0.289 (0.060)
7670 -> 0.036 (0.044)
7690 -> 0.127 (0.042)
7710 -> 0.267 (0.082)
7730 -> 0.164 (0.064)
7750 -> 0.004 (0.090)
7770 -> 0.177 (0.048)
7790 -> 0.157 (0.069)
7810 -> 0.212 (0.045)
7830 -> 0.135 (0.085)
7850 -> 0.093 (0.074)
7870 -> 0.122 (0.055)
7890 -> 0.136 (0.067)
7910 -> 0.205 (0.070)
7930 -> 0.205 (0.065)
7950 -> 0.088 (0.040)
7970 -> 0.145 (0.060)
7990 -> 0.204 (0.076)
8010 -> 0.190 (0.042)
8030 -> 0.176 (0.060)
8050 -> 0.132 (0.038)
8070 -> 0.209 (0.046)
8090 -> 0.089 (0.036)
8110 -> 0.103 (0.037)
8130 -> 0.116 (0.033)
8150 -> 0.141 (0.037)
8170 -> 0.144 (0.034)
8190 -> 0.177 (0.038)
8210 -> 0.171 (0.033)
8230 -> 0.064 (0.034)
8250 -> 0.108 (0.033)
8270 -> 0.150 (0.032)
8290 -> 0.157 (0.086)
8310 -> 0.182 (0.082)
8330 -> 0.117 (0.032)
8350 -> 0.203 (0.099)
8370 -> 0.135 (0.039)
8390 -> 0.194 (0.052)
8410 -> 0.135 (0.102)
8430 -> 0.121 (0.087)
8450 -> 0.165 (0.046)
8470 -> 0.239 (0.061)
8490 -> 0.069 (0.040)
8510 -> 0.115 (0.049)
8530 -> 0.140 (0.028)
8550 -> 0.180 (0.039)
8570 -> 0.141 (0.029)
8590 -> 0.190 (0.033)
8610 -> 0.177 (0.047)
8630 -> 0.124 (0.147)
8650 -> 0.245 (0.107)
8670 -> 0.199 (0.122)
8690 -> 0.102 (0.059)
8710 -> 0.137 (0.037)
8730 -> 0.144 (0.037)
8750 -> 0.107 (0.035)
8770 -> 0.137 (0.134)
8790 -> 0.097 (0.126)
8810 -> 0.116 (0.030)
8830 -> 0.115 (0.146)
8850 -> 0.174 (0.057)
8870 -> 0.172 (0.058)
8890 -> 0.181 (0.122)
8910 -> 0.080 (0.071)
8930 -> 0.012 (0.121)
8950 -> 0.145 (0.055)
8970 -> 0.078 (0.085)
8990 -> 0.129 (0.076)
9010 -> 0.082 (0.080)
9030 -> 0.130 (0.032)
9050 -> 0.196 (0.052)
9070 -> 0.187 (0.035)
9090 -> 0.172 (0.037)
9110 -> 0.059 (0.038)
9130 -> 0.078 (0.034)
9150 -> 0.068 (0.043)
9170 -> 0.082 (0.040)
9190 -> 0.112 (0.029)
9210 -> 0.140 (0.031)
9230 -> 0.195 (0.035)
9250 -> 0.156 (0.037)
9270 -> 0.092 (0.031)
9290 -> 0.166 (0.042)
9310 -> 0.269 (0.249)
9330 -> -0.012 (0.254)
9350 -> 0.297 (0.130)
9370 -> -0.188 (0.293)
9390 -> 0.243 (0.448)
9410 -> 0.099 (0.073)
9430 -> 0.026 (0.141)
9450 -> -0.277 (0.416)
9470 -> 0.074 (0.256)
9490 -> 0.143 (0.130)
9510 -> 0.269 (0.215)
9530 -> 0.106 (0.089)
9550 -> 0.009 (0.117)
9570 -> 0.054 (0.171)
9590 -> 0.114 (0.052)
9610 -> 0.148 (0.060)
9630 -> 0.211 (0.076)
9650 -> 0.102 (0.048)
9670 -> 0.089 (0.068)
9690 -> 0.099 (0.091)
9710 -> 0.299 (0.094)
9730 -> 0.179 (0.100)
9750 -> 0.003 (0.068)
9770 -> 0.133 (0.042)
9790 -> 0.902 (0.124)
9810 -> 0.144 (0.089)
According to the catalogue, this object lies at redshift 1.048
